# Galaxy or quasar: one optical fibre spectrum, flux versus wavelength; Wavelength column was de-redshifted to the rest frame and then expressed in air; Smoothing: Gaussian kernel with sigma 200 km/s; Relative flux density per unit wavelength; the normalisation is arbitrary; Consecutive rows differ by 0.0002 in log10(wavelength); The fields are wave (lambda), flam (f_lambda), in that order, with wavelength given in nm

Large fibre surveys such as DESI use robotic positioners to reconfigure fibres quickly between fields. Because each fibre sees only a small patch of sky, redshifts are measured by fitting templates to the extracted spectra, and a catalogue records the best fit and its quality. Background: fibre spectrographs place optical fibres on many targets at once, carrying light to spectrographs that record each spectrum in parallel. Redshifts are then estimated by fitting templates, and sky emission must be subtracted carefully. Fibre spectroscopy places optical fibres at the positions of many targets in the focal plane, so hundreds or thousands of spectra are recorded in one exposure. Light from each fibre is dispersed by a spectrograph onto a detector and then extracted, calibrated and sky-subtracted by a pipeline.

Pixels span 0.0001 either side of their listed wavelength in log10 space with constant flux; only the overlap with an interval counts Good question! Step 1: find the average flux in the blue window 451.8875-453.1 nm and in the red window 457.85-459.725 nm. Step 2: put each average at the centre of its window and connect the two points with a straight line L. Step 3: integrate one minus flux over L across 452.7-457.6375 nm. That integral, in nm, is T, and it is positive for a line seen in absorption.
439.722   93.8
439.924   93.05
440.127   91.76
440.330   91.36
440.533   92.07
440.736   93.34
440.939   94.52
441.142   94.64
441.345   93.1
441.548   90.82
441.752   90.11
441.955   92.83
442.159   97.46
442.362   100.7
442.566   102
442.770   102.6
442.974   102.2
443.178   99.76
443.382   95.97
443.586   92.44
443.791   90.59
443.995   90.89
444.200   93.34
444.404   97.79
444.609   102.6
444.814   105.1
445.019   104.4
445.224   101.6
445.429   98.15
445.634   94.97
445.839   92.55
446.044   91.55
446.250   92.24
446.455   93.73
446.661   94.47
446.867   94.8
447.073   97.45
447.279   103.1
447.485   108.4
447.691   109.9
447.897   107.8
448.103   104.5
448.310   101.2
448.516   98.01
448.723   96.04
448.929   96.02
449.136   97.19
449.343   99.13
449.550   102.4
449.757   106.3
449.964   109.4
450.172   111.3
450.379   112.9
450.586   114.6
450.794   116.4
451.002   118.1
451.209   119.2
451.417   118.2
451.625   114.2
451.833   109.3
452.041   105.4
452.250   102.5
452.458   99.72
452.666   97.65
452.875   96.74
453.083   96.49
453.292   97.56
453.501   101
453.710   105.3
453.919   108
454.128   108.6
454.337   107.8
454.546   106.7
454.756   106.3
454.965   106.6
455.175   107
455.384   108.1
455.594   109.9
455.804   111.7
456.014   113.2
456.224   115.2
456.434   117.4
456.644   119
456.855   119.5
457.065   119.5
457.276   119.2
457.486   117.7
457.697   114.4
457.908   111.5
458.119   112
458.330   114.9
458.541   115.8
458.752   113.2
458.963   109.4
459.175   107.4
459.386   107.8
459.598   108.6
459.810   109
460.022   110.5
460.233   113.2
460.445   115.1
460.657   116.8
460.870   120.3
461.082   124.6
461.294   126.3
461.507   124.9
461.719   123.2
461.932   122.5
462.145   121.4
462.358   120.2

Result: -0.20 nm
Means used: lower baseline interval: 100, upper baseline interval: 111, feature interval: 109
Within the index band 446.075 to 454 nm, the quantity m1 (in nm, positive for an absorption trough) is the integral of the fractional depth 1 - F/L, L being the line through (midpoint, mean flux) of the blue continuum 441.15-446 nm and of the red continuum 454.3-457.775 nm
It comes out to 0.09 nm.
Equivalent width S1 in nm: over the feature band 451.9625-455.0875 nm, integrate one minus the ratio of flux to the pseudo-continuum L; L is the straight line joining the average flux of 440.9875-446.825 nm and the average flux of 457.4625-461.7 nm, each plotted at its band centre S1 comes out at 0.13 nm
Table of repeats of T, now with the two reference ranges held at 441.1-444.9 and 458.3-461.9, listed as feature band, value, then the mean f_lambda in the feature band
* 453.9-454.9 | 0.017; 107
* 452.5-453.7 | 0.103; 98.6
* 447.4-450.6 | -0.036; 104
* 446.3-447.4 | 0.045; 96.7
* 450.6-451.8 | -0.124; 117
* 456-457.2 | -0.065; 118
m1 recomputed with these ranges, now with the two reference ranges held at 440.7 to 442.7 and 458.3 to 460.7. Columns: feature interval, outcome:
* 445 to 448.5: 0.02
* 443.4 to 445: 0.02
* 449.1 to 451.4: -0.16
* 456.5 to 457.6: -0.10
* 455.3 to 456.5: -0.05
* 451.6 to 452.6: 0.00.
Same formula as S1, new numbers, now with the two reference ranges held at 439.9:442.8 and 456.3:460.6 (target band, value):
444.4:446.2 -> 0.01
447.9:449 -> 0.03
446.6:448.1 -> -0.02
